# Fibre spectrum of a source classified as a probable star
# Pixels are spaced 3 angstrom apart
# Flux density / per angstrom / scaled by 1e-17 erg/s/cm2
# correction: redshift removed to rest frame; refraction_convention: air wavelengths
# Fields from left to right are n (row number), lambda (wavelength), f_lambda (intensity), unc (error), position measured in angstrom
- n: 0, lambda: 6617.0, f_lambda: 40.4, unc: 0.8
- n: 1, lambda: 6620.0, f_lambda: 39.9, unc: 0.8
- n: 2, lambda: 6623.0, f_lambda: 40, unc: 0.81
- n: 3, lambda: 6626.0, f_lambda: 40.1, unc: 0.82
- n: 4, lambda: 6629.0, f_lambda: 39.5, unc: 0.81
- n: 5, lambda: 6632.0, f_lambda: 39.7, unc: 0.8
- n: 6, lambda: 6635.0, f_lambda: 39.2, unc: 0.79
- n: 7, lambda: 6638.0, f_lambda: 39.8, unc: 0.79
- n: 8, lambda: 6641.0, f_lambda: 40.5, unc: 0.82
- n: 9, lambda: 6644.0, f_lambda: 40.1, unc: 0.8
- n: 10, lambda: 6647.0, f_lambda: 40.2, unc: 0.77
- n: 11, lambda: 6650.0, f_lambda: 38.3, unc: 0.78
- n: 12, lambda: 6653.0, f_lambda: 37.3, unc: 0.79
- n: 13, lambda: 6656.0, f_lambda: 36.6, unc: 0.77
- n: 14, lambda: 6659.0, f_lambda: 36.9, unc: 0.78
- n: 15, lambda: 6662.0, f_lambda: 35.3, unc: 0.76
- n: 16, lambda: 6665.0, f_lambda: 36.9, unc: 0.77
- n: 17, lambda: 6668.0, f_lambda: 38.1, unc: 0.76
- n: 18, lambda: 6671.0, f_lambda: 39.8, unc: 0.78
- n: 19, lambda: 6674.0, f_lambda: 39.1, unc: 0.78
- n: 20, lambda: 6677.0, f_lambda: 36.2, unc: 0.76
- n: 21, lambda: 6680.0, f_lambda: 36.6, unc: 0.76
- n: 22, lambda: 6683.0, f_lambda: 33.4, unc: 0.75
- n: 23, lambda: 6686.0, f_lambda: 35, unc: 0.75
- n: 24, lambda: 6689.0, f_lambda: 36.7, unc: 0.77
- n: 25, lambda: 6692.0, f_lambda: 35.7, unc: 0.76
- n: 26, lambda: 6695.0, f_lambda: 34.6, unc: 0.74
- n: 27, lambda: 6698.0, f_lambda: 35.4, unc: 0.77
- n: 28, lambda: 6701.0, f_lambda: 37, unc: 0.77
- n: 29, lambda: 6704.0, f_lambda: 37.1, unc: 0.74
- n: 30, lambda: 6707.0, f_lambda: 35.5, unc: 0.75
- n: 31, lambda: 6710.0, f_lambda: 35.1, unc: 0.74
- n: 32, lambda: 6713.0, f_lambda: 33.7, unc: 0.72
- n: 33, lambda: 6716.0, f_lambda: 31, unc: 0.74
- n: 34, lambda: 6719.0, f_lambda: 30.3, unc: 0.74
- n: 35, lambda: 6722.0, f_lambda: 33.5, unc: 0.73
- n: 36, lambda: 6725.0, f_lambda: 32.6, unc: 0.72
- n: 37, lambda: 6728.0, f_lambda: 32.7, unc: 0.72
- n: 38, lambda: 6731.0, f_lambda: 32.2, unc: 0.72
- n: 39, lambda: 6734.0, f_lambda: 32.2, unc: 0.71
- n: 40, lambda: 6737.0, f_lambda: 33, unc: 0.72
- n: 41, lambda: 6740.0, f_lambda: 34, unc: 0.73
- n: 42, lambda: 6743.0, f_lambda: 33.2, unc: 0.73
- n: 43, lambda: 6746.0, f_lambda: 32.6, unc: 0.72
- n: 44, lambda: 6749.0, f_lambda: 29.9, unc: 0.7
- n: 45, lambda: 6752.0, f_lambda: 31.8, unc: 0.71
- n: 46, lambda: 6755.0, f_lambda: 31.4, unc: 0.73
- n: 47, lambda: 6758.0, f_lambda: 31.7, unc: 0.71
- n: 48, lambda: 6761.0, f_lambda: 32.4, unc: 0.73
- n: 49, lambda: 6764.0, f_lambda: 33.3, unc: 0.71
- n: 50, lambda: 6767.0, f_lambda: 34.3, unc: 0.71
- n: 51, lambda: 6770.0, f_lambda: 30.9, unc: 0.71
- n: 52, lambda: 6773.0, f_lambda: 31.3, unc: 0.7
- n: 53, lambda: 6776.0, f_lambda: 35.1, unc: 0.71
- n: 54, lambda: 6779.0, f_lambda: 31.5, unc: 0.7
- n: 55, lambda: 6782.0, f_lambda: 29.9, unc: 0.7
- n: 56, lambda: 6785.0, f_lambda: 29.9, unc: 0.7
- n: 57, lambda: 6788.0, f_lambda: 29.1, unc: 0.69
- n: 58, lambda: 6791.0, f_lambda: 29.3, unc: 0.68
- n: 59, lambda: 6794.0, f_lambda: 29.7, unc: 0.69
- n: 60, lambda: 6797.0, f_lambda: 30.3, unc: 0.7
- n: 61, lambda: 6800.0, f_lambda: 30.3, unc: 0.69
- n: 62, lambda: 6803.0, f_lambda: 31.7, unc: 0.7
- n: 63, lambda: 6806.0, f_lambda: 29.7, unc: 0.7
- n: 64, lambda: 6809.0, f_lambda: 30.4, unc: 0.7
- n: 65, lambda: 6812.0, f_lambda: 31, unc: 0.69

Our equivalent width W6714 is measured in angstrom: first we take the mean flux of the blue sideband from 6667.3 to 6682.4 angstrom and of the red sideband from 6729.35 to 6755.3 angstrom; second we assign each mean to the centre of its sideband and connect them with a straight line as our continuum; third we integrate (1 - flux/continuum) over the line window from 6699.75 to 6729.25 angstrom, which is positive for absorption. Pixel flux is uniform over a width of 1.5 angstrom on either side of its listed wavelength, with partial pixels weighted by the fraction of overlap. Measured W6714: 0.6 angstrom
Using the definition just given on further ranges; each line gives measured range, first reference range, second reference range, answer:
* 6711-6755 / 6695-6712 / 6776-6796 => 1.9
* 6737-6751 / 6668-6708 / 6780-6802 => 0.2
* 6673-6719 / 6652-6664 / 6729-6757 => -0.9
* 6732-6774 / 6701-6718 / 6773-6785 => 0.7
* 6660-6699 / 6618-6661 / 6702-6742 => -0.1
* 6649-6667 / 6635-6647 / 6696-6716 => 0.9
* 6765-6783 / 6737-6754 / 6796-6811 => -0.5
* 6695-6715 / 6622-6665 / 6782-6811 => -0.1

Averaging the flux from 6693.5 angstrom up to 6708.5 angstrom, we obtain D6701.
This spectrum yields 35.9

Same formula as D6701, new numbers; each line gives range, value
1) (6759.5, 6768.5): 33.3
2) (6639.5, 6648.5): 40.3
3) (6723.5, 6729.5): 32.7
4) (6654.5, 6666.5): 36.4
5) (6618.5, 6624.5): 39.9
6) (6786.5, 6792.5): 29.2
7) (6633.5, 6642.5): 39.8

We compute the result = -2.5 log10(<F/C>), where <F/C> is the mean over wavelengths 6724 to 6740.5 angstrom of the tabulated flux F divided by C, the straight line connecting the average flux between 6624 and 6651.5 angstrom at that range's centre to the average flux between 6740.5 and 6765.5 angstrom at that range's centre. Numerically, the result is 0.02 mag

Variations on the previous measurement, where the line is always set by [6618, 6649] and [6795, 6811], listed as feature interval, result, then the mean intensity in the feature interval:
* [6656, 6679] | 0.017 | 37.4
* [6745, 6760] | 0.060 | 31.5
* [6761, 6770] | -0.018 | 33.1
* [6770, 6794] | 0.029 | 30.8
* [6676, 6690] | 0.048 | 35.5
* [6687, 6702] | 0.020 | 35.8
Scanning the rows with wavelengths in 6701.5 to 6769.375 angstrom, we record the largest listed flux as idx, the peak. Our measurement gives 37.1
